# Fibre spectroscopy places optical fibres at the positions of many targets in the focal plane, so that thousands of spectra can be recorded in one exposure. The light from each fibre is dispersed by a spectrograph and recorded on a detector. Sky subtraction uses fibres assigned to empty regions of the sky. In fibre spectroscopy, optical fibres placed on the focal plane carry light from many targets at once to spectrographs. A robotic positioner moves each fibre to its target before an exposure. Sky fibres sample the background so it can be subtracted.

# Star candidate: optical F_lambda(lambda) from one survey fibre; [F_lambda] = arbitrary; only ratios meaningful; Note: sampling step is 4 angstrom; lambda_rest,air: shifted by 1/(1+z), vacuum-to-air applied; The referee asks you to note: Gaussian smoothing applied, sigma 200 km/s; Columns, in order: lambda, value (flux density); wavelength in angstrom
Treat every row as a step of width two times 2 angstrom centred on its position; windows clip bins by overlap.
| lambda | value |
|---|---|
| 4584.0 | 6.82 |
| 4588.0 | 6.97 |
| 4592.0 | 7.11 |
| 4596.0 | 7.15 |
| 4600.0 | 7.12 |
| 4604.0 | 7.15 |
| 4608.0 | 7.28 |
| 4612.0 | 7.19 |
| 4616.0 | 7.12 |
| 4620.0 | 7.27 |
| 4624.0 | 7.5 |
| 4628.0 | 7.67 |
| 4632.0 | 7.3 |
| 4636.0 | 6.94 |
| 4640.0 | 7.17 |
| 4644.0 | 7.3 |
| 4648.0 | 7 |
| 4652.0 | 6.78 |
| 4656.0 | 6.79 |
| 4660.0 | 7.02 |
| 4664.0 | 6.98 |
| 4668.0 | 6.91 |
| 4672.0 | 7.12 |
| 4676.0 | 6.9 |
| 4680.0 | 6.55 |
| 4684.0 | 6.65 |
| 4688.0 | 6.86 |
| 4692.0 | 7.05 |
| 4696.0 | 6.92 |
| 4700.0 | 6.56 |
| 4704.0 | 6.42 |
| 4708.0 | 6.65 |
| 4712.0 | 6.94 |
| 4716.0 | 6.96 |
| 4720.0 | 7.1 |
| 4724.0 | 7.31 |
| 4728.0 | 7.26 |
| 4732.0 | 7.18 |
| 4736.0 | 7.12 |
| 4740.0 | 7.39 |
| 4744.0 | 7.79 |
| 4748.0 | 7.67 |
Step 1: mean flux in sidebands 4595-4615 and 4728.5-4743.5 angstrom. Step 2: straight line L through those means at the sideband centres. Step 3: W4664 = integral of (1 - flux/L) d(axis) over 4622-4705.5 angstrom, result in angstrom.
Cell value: 2.9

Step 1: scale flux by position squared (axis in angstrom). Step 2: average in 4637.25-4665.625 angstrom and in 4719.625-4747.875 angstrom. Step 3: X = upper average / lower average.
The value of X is 1.09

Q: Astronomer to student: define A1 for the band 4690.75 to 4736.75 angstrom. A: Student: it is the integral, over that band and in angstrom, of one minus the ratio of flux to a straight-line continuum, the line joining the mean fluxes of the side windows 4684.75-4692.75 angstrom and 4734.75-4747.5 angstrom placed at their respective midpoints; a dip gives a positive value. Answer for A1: 1.4 angstrom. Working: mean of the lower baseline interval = 6.89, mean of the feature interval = 6.95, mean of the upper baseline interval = 7.48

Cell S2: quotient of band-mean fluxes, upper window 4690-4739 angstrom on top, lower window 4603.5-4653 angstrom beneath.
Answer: 1.0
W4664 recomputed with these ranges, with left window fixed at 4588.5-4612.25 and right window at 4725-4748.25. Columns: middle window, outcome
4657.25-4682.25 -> 1.2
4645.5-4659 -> 0.7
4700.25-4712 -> 1.2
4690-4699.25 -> 0.5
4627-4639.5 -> -0.1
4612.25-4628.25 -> -0.3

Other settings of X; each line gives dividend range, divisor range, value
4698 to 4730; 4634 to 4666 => 1.01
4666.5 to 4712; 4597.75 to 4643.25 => 0.96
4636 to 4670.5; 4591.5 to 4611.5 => 1.00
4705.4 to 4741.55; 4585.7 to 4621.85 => 1.04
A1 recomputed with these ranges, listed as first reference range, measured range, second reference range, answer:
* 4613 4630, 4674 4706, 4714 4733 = 2.2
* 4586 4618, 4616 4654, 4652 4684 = -1.1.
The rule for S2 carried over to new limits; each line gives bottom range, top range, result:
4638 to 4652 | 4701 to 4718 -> 0.95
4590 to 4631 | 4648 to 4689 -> 0.95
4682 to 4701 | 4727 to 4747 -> 1.08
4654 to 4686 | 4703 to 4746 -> 1.04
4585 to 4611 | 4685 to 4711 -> 0.95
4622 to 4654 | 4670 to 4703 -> 0.95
